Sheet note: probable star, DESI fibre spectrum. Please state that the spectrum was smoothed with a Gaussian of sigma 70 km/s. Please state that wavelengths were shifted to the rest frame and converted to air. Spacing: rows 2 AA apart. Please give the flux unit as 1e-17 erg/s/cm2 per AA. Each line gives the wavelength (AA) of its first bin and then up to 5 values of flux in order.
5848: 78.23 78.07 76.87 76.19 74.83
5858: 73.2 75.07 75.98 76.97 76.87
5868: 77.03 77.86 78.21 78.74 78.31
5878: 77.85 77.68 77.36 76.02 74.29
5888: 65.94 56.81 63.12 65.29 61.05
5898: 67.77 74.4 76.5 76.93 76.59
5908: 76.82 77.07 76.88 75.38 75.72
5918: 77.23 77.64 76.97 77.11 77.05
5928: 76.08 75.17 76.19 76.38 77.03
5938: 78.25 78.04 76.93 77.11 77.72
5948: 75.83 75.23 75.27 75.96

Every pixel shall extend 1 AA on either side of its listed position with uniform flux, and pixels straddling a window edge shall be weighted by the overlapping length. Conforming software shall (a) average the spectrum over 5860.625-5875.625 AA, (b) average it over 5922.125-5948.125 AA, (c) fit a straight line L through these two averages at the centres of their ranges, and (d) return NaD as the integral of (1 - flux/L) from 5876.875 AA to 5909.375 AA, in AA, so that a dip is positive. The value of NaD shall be 2.3 AA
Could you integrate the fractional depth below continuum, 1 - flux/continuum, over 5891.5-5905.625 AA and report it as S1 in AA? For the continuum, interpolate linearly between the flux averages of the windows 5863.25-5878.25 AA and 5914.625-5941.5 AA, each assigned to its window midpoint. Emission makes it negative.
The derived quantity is 1.4 AA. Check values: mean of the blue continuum 77.7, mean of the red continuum 76.8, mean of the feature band 69.8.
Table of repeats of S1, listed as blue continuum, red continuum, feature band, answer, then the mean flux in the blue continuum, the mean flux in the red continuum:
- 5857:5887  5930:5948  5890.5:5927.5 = 1.56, 76.8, 77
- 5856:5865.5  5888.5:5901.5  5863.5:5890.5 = -1.80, 75.3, 65.2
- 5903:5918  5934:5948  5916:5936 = 0.08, 76.5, 77.3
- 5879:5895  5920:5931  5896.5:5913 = -0.48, 69.6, 76.6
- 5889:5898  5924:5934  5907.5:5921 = -1.20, 62.3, 76.2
